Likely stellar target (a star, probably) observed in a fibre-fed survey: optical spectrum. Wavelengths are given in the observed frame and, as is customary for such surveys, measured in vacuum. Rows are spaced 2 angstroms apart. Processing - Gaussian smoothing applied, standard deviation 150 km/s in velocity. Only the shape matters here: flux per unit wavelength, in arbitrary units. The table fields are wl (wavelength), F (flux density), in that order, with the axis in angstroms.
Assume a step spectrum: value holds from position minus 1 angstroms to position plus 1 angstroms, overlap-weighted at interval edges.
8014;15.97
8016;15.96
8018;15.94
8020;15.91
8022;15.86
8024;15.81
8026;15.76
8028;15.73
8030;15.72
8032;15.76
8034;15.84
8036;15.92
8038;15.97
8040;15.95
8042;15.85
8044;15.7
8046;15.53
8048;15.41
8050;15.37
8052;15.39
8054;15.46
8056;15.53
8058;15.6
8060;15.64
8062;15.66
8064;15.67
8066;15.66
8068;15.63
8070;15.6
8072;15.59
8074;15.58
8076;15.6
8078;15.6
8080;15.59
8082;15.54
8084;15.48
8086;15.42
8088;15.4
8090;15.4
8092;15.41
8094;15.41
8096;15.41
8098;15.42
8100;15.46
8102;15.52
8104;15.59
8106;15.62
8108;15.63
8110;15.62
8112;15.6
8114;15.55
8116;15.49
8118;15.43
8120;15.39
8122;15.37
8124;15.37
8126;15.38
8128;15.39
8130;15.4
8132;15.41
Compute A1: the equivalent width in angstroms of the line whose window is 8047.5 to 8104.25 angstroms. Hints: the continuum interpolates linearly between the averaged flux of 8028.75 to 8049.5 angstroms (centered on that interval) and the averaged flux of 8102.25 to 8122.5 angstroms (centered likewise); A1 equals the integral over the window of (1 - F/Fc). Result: 0.5 angstroms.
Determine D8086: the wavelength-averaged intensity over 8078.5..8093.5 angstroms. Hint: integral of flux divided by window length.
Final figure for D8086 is 15.5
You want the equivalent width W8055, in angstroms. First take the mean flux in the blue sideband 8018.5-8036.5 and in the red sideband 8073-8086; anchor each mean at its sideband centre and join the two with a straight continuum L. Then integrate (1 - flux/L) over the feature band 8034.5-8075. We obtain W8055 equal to 0.1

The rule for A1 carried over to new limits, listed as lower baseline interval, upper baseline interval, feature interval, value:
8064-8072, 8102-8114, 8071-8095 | 0.18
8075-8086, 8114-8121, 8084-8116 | 0.00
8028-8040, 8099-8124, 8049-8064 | 0.21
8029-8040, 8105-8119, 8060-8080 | 0.13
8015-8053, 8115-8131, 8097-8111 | -0.07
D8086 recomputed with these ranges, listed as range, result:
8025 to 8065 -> 15.7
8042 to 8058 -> 15.5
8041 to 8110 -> 15.5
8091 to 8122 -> 15.5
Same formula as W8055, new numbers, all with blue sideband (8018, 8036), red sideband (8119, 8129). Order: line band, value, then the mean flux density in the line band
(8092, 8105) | 0.03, 15.5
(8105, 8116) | -0.11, 15.6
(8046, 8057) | 0.18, 15.4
